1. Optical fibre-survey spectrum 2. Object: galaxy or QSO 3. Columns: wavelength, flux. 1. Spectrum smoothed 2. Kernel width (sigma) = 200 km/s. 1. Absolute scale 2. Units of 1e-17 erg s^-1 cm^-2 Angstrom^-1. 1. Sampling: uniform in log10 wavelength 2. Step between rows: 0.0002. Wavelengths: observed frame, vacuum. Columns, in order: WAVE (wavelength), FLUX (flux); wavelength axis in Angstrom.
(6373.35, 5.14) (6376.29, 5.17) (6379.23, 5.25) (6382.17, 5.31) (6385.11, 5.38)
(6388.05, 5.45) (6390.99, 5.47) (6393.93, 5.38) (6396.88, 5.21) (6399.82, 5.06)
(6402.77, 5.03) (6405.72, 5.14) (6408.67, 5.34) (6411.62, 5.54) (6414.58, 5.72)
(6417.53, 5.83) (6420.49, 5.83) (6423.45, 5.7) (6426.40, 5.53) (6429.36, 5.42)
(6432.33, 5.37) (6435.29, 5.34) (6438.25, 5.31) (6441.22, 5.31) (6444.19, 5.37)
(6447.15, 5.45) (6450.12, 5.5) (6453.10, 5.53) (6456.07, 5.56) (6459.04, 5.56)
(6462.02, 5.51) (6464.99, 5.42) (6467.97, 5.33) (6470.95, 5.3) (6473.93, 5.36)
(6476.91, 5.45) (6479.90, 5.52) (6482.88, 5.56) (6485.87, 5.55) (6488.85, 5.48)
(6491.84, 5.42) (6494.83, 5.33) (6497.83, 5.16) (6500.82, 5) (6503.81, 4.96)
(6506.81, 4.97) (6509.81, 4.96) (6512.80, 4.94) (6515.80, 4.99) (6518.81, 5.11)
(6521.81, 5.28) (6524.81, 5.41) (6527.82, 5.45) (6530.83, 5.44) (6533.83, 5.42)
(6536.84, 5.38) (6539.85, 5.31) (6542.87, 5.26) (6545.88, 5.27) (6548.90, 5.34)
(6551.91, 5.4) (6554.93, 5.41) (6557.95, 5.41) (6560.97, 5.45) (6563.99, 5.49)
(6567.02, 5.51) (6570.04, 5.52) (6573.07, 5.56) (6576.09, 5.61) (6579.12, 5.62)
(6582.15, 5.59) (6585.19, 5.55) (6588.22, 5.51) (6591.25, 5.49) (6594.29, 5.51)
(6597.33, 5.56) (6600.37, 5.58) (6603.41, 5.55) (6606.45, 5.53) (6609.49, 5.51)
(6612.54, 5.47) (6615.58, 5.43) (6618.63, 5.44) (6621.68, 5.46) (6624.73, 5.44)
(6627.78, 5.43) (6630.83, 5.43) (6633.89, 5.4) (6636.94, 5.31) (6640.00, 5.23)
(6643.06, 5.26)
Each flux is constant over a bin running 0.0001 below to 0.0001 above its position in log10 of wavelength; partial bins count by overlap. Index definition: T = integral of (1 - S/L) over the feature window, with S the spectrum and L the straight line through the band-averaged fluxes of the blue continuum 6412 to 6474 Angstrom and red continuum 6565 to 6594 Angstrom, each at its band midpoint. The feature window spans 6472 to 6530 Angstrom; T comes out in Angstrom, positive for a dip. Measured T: 2.68 Angstrom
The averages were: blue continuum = 5.49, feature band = 5.26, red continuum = 5.55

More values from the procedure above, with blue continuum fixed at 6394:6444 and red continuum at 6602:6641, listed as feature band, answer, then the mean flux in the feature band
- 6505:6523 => 1.3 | 5.03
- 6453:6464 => -0.2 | 5.54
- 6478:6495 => -0.2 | 5.49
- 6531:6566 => 0.3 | 5.38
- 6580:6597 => -0.3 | 5.53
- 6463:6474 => 0.1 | 5.36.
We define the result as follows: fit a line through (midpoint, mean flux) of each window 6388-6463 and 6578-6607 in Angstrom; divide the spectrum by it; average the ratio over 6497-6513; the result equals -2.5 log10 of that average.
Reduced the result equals 0.10 mag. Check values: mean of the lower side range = 5.44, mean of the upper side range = 5.55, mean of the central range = 5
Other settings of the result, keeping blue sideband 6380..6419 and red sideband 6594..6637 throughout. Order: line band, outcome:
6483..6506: 0.03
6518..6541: 0.01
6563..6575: -0.01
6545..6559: 0.02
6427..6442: 0.01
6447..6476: -0.01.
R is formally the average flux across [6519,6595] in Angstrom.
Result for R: 5.44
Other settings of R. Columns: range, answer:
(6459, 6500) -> 5.41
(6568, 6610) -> 5.55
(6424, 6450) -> 5.41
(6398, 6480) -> 5.44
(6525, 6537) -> 5.43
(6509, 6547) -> 5.25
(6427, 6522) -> 5.32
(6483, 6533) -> 5.23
